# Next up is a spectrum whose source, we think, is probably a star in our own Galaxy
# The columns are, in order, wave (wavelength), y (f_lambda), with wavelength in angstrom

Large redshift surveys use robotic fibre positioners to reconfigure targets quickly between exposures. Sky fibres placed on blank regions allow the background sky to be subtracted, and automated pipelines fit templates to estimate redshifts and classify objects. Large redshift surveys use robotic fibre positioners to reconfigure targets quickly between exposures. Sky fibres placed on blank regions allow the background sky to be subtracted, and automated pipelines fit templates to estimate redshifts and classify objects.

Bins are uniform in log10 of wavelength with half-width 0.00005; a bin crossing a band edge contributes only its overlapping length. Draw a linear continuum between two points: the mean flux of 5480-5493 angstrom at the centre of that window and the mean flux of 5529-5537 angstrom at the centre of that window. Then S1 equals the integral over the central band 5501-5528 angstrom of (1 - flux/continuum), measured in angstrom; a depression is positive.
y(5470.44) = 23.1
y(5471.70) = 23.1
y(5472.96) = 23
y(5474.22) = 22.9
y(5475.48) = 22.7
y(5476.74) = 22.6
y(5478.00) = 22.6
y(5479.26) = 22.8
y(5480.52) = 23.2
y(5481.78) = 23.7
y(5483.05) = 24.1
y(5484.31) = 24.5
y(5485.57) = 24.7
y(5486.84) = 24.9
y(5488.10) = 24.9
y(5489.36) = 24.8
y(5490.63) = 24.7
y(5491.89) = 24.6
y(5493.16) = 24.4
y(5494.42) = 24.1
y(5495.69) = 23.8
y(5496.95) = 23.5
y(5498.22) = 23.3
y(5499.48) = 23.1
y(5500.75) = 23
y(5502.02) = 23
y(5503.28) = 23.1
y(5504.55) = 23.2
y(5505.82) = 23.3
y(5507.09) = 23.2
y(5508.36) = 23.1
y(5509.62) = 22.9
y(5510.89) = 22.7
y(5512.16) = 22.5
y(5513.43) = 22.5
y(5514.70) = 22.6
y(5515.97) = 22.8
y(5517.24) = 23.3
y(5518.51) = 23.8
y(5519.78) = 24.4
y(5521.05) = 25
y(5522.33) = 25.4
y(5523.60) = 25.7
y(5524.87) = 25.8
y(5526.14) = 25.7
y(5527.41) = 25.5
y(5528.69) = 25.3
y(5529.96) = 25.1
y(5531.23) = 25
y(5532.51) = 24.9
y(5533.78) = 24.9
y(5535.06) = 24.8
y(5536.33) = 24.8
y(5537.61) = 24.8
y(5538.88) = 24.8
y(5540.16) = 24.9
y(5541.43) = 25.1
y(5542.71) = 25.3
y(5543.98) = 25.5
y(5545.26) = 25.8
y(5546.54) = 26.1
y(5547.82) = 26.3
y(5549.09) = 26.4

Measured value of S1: 1.0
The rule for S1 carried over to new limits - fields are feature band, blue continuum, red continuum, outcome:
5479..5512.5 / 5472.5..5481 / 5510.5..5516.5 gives -1.4 angstrom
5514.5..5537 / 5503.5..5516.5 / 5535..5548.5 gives -0.6 angstrom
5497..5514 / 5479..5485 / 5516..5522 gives 0.6 angstrom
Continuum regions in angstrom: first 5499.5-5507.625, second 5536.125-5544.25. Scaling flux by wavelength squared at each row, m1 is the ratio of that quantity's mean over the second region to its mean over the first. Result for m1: 1.10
